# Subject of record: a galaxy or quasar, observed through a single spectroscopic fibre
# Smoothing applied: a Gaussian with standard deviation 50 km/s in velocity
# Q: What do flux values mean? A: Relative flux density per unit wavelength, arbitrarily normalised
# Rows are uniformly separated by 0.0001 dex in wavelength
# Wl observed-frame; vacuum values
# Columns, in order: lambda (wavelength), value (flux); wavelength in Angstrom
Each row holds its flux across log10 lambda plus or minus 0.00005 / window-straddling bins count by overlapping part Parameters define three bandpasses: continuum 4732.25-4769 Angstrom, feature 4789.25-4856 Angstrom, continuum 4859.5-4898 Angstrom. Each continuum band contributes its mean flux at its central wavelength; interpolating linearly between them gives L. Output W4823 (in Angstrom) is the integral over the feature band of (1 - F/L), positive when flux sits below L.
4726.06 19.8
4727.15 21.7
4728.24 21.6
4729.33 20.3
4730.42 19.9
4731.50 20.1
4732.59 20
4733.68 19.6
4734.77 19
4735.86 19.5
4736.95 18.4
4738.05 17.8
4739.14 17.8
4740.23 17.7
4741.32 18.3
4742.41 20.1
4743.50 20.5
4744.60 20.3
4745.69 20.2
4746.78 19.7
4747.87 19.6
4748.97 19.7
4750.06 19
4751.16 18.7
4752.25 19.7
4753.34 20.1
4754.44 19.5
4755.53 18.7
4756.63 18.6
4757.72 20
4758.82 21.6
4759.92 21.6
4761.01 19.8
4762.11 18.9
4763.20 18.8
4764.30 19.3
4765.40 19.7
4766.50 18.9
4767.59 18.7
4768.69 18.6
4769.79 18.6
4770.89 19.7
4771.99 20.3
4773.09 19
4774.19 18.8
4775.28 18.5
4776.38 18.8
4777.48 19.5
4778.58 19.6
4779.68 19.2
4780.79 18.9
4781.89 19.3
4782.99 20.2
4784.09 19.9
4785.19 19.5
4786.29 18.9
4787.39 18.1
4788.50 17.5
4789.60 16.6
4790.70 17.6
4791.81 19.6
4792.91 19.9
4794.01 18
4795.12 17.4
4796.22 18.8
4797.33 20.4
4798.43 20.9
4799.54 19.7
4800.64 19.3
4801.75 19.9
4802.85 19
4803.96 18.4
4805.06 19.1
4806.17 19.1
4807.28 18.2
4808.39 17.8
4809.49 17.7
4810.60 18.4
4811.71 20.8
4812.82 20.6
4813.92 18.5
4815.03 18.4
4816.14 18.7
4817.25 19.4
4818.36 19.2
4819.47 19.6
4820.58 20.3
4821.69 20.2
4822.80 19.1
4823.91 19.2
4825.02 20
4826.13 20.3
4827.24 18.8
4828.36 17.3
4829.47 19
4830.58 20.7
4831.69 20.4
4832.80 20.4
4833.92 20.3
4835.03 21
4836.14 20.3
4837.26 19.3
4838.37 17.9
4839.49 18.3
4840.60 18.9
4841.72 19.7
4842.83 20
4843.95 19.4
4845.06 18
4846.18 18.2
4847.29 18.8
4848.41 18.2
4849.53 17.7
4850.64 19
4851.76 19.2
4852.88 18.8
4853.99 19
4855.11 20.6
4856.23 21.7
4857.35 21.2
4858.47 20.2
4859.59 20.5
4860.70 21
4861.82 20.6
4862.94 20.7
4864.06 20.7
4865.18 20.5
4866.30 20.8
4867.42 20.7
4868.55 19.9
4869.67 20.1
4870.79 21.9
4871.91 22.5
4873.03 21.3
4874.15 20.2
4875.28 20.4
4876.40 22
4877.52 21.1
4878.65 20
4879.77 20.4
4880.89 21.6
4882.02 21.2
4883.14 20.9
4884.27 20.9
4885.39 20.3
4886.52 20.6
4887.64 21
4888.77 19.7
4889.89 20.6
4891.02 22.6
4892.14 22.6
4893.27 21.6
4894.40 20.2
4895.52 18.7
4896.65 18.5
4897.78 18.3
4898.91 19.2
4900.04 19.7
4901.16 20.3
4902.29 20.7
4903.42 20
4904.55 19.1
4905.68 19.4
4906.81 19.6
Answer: 3.17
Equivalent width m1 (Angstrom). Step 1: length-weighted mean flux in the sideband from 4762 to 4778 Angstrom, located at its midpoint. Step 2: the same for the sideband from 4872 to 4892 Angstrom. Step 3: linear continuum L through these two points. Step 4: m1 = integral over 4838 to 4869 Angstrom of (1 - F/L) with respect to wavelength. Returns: 1.2 Angstrom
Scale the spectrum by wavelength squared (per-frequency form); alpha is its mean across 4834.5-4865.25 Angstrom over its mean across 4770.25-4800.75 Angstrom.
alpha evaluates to 1.06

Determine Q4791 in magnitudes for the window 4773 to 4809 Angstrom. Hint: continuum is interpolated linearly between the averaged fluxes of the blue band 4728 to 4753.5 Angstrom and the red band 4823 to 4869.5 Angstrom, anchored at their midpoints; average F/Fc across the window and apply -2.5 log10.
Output 0.03 mag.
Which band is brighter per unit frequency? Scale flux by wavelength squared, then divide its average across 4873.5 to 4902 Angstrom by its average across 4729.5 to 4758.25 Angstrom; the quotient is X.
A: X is 1.1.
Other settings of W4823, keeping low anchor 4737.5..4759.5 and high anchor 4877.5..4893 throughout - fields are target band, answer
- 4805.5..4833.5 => 1.3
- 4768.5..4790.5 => 0.9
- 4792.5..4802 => 0.3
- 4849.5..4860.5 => 0.4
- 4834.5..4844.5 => 0.5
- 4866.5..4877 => -0.1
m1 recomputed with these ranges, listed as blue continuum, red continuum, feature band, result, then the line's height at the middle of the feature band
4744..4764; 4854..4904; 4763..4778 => 0.55 Angstrom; 19.8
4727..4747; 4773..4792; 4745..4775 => -0.42 Angstrom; 19.2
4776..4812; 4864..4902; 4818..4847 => 0.32 Angstrom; 19.7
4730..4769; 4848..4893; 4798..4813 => 0.60 Angstrom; 20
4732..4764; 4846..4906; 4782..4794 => 0.57 Angstrom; 19.7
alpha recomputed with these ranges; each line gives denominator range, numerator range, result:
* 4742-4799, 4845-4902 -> 1.10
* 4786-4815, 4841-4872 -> 1.08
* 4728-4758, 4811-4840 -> 1.04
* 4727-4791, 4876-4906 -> 1.12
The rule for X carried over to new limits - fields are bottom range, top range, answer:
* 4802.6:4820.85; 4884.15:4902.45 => 1.11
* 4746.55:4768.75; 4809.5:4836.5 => 1.03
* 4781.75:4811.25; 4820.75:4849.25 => 1.04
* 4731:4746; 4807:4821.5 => 1.03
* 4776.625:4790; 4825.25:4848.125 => 1.04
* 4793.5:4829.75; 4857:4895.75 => 1.12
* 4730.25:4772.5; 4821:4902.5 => 1.08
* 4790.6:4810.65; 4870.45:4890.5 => 1.14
